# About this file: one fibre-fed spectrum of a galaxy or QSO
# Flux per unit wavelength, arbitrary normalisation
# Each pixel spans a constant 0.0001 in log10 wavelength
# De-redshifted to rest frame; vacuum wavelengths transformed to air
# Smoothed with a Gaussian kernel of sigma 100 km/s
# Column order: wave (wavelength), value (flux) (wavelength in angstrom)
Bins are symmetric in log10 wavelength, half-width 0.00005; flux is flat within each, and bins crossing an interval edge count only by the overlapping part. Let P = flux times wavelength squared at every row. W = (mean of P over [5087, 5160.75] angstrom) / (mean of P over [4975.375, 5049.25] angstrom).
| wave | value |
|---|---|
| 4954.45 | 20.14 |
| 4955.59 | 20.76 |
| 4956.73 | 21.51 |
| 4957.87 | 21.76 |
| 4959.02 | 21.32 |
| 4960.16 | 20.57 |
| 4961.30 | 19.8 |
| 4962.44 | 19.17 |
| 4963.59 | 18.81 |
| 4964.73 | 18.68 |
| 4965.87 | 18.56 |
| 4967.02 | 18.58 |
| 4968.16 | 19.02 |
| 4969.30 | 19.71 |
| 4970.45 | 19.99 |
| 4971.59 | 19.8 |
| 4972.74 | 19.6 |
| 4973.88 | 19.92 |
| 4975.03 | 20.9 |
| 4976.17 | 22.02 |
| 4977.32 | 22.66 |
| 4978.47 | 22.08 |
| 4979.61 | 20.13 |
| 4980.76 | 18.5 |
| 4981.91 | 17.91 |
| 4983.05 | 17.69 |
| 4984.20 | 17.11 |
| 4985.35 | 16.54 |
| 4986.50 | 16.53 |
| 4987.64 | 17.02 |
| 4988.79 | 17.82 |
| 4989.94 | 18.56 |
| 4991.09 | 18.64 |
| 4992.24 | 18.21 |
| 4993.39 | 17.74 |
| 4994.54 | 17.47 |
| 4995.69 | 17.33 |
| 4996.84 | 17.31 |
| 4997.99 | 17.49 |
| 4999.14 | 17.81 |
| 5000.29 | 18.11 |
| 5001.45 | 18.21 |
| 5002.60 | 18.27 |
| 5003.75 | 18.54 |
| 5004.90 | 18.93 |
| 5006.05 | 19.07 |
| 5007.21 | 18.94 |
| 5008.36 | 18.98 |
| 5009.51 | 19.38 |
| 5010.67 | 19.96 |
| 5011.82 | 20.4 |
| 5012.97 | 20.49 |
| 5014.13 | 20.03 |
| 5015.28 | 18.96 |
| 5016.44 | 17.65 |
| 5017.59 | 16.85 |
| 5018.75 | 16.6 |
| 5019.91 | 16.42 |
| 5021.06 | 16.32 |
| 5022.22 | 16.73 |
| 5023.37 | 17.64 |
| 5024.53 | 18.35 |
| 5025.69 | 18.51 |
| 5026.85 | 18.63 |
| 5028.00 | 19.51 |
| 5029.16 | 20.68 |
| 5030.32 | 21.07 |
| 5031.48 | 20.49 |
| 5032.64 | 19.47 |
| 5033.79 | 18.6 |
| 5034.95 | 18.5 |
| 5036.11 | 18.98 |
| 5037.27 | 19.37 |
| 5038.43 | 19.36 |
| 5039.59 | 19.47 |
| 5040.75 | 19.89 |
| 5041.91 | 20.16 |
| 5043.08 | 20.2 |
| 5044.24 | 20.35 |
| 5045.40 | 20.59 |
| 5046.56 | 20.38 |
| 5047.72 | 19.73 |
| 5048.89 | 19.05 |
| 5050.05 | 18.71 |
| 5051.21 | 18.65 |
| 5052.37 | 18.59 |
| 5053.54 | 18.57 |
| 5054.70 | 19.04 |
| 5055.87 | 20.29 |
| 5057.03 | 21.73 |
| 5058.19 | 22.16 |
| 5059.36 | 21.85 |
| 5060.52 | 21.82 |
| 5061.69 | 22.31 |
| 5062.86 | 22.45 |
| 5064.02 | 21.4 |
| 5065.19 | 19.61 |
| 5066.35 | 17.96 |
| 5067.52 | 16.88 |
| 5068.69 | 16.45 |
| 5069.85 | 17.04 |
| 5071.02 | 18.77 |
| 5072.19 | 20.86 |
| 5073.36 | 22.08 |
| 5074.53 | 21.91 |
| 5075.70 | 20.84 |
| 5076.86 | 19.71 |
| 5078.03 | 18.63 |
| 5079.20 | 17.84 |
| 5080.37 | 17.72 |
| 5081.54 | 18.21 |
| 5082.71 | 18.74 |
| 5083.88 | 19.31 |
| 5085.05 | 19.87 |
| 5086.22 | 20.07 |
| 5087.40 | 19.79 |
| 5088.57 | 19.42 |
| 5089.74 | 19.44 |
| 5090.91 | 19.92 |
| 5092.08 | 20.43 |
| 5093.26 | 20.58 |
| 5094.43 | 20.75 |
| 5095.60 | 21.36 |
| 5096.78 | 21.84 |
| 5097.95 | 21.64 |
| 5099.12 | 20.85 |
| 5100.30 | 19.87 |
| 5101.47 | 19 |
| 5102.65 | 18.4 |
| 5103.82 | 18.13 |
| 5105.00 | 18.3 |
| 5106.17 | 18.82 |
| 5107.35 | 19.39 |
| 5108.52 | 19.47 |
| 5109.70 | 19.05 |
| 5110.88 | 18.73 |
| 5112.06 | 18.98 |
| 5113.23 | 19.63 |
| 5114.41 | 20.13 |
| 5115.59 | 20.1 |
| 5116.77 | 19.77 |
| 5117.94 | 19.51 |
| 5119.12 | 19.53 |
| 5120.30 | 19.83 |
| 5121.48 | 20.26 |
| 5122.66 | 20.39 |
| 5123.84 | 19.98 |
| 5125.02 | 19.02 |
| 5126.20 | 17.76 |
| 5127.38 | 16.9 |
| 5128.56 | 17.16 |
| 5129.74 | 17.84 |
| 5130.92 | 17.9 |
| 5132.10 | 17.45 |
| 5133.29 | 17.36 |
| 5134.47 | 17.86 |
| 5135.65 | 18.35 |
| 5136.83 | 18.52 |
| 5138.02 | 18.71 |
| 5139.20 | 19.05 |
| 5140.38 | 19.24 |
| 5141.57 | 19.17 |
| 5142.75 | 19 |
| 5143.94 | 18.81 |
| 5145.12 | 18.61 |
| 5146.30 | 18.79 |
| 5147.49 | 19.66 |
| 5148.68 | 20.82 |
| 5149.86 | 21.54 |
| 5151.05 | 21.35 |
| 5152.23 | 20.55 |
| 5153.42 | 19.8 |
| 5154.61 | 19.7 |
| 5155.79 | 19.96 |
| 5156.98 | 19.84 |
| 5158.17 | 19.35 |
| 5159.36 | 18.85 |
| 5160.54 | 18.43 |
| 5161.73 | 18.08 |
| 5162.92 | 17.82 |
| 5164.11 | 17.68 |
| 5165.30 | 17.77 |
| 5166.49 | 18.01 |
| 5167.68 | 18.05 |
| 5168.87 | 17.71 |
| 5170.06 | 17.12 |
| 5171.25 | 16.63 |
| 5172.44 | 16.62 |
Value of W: 1.08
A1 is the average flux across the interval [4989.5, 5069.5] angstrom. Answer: 19.1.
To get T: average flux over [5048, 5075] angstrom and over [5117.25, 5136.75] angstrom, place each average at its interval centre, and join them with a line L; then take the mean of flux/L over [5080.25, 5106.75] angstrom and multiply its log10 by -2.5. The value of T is -0.03 mag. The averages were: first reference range 19.9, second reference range 18.6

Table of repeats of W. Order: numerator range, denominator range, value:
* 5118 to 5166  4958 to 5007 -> 1.07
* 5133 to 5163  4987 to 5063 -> 1.06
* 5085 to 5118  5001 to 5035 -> 1.09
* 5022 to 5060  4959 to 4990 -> 1.05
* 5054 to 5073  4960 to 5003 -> 1.10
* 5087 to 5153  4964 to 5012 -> 1.09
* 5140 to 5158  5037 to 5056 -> 1.05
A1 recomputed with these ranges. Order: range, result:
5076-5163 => 19.3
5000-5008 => 18.6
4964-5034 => 18.7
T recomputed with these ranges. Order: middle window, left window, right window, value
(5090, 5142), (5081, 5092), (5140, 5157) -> 0.02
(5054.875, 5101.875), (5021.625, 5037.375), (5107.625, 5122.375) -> -0.04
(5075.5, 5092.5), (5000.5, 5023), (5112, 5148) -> -0.03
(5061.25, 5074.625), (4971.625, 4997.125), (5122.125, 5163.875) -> -0.05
